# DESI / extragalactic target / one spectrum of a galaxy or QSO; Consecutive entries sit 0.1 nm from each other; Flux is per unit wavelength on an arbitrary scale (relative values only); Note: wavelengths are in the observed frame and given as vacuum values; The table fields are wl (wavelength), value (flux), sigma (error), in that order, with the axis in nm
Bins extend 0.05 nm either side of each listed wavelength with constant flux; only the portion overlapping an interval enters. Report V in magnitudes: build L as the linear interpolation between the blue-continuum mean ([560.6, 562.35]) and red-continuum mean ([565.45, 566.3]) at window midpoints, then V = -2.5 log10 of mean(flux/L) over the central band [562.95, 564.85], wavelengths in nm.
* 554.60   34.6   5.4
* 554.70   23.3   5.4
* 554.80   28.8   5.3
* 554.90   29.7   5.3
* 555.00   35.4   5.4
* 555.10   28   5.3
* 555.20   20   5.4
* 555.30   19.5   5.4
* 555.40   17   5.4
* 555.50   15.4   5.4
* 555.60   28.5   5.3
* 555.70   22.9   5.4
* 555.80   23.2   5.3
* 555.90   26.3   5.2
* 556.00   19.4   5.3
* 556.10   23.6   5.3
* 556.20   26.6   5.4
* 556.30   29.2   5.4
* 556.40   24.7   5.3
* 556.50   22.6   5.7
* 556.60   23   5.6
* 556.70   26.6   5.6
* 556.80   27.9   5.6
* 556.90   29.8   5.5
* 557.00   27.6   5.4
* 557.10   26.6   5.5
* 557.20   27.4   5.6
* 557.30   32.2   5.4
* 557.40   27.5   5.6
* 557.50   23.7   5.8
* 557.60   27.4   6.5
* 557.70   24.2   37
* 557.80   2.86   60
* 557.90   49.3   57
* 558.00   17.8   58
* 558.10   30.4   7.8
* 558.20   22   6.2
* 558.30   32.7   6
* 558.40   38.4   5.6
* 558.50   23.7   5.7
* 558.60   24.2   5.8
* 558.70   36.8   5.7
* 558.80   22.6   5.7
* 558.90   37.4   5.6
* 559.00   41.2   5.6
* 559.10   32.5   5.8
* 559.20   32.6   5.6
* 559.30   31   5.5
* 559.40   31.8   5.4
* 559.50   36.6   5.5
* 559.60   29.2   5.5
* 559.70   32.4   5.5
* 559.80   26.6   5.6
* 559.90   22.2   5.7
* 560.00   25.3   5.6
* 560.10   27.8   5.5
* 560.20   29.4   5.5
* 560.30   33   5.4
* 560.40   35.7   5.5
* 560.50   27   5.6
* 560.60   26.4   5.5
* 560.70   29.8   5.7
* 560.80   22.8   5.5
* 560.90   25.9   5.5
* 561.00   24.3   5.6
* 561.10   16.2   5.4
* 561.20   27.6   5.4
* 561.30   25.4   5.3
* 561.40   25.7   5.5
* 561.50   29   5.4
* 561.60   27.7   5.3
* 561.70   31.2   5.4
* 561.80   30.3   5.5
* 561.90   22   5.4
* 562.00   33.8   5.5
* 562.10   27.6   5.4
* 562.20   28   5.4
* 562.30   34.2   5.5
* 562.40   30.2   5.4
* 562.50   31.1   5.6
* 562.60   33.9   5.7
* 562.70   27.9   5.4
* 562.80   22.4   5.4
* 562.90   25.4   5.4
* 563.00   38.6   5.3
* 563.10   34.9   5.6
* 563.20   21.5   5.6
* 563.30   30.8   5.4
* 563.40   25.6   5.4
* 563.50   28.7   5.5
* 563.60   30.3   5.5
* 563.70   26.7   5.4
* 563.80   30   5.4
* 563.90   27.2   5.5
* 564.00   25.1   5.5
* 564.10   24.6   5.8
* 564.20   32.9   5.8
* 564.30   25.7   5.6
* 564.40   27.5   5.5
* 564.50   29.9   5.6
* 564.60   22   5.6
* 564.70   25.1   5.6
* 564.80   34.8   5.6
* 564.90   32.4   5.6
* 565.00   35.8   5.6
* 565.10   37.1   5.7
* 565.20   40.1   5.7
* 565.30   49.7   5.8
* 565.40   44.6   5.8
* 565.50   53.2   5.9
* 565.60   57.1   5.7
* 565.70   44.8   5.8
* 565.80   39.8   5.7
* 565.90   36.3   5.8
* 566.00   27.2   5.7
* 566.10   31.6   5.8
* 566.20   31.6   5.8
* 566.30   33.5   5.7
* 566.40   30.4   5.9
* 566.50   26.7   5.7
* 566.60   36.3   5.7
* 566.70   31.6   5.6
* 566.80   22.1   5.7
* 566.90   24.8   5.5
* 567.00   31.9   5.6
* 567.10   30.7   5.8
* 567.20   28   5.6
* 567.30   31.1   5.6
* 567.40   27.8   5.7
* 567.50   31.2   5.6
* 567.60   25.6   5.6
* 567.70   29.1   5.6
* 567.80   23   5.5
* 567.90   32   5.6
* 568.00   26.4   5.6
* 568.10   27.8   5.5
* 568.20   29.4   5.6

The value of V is 0.19 mag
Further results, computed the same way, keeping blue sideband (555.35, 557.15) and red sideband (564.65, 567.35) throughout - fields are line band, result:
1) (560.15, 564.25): 0.096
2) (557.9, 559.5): -0.147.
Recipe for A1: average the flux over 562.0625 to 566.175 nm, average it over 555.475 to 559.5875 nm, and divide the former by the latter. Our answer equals 1.2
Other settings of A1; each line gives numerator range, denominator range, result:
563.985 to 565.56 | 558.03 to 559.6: 1.09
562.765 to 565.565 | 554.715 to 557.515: 1.25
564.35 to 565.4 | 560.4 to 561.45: 1.33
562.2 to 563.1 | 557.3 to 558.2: 1.19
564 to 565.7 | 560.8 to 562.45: 1.31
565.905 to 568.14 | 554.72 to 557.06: 1.17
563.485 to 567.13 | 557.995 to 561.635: 1.15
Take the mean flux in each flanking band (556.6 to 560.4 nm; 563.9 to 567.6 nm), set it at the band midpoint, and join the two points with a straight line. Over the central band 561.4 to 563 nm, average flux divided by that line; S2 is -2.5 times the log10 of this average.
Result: 0.07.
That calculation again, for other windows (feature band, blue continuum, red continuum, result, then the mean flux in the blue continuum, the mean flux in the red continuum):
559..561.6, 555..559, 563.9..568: 0.00 mag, 26.2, 32.5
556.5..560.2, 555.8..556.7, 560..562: -0.11 mag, 24.5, 27.3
